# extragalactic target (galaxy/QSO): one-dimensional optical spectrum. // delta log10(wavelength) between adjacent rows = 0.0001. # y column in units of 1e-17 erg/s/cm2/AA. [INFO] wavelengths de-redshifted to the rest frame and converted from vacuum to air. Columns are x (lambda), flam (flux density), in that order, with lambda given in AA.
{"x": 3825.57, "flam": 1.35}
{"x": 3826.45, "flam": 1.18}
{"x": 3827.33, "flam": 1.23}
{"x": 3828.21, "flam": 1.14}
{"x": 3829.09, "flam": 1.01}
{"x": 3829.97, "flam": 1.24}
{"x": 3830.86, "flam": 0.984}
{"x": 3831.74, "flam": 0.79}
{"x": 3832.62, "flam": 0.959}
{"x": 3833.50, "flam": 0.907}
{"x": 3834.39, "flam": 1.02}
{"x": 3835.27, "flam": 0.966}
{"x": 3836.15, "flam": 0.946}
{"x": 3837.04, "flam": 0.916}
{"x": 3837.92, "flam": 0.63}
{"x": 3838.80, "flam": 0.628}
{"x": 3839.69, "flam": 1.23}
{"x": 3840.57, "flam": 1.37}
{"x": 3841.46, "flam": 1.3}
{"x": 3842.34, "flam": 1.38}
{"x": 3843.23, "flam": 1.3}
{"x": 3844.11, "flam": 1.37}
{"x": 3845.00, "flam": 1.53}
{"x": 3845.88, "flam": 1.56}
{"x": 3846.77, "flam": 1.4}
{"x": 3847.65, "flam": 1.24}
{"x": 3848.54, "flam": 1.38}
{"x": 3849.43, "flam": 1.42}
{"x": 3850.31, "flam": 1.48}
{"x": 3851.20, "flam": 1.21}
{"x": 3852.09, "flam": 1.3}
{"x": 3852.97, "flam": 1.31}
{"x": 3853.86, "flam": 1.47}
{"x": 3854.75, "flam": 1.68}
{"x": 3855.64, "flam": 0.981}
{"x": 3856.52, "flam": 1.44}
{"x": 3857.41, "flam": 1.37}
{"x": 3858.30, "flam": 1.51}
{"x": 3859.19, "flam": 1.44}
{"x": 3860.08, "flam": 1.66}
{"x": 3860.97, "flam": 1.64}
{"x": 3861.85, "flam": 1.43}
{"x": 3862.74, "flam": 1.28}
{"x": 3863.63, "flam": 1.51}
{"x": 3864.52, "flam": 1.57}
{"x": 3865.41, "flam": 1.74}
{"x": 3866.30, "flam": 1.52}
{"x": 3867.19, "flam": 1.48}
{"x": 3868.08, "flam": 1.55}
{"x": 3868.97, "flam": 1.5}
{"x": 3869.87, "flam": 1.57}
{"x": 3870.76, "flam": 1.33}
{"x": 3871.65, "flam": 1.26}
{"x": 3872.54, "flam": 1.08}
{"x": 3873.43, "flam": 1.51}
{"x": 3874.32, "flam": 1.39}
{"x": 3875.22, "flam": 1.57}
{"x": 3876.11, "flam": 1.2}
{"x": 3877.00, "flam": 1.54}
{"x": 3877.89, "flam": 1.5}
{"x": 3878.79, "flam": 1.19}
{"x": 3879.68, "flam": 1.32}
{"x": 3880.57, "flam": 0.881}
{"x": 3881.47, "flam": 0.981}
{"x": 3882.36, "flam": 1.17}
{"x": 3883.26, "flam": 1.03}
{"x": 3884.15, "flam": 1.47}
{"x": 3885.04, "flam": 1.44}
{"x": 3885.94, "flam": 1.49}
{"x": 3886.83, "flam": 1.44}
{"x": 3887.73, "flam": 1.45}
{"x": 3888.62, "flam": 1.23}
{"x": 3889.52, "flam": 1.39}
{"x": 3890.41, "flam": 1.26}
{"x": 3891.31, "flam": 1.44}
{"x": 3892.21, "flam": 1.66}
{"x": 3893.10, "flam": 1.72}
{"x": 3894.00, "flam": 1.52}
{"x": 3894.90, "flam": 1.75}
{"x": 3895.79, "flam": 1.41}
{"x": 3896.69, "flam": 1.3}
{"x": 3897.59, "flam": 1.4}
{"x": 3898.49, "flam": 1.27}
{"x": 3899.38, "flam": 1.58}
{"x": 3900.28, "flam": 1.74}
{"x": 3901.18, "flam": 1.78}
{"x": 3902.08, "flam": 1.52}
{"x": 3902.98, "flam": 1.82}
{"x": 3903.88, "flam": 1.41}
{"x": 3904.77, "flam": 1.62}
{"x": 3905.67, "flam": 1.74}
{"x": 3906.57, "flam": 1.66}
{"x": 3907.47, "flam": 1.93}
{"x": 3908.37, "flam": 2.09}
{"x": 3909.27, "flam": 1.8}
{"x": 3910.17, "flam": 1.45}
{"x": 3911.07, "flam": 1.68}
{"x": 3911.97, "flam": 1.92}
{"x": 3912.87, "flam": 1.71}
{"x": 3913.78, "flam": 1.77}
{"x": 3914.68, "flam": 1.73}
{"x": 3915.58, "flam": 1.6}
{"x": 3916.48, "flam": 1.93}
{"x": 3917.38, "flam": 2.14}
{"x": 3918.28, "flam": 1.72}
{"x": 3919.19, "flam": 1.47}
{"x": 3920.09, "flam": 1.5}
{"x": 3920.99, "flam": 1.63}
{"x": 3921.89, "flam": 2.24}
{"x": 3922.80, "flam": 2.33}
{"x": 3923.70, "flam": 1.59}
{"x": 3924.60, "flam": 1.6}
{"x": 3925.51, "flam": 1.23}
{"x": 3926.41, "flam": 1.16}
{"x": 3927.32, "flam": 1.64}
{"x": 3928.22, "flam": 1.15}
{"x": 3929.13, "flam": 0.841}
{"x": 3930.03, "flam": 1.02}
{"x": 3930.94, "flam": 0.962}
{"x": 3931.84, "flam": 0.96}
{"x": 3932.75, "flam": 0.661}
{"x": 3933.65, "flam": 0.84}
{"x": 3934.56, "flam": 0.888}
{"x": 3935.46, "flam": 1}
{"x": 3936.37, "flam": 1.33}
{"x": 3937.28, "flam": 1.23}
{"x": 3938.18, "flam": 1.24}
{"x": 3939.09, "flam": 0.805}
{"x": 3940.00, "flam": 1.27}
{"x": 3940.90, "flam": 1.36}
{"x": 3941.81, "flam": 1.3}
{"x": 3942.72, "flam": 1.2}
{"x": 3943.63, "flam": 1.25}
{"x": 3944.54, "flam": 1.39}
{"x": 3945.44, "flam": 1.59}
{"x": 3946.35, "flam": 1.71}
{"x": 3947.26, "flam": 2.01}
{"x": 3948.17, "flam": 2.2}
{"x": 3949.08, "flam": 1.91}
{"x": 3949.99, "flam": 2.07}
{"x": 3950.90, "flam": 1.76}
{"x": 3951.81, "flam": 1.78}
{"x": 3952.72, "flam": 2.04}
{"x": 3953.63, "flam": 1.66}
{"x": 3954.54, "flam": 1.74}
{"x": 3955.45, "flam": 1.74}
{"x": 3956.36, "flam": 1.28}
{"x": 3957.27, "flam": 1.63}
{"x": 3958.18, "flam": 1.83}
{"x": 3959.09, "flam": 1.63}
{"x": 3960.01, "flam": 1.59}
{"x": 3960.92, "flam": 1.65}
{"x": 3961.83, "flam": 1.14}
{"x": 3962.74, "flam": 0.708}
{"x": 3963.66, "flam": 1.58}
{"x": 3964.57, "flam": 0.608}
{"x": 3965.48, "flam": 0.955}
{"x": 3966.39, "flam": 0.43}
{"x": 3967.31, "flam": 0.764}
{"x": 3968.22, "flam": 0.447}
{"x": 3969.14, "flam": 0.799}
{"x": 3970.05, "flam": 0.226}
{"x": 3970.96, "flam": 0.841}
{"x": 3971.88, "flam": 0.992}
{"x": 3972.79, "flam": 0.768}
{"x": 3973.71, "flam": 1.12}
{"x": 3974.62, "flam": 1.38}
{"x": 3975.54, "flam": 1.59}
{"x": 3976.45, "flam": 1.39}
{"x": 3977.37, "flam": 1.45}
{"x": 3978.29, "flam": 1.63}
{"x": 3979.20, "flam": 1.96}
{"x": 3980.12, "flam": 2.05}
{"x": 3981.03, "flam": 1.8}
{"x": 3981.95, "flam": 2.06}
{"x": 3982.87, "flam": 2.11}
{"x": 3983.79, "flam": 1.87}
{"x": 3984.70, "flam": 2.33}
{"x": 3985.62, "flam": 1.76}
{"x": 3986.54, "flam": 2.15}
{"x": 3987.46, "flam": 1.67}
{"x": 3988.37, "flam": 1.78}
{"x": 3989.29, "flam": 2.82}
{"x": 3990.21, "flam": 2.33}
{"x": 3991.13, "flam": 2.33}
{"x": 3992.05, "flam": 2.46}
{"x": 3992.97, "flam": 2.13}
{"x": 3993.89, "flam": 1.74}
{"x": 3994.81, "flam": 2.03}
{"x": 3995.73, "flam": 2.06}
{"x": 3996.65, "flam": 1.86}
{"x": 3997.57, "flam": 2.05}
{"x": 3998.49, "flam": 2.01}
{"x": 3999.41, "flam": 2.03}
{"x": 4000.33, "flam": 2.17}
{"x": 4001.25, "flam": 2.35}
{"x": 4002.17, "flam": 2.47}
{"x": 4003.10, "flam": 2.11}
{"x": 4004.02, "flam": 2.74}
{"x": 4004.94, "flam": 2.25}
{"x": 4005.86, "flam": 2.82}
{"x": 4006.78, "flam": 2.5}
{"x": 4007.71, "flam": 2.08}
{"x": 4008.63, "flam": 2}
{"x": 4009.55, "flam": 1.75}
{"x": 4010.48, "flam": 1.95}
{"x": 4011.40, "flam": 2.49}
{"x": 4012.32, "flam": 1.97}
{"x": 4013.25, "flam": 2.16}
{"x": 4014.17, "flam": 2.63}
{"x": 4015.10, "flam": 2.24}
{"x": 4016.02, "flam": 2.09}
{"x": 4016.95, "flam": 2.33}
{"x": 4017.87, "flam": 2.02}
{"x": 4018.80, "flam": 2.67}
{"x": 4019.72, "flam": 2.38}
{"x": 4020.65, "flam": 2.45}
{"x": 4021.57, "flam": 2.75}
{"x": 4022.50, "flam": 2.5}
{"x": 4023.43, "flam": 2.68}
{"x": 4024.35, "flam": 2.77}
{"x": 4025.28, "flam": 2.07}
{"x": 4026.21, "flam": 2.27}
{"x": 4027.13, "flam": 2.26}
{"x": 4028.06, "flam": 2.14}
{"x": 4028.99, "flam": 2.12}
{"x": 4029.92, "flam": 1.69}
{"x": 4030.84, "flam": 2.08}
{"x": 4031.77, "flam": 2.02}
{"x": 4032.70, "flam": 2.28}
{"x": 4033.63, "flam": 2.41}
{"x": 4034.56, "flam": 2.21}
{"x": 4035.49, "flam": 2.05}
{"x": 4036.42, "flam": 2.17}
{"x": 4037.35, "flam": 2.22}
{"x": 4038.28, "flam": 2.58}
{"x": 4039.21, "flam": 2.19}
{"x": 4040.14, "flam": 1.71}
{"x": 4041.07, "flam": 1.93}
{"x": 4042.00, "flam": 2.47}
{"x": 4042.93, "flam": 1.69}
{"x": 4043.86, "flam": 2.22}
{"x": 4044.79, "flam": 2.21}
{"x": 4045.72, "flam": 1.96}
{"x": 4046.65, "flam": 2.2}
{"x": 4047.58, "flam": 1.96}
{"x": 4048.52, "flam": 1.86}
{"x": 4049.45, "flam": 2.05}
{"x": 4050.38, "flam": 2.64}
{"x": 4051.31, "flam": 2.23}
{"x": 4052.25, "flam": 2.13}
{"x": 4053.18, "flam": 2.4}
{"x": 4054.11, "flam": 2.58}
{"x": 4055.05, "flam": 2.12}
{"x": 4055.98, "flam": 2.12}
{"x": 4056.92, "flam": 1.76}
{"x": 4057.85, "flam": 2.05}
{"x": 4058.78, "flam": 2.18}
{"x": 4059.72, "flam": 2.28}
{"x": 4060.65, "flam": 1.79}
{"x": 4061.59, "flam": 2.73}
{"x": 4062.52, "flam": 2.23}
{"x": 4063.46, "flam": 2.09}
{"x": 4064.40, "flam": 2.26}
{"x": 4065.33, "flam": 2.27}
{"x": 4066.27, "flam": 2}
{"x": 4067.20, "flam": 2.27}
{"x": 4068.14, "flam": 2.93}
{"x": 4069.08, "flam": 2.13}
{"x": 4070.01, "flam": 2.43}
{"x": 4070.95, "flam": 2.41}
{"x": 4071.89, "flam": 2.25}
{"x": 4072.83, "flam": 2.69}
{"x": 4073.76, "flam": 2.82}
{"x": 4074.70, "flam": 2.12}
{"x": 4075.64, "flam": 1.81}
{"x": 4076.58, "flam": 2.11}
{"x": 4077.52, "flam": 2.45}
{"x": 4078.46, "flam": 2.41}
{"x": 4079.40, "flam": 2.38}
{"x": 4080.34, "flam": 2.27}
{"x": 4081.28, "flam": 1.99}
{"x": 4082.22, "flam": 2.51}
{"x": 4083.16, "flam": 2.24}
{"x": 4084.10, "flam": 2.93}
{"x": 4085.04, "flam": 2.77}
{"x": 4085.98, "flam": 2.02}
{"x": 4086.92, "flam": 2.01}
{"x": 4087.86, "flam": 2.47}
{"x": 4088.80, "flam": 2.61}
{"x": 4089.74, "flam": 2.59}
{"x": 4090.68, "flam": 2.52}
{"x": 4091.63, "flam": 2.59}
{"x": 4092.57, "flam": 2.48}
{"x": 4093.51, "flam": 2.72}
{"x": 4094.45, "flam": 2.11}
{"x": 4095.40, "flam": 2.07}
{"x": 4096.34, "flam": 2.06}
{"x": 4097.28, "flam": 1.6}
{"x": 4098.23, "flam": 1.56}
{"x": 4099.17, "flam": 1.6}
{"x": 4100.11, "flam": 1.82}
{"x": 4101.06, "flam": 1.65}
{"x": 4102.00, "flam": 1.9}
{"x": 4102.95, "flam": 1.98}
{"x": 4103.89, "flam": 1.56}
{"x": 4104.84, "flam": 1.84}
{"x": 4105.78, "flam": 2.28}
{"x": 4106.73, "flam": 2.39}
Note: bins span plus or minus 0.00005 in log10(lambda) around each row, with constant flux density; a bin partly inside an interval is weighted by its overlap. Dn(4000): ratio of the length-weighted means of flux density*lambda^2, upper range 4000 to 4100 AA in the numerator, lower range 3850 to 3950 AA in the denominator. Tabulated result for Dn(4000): 1.7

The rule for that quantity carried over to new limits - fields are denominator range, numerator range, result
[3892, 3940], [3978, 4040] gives 1.54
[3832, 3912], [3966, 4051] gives 1.53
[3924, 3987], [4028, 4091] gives 1.71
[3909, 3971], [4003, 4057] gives 1.66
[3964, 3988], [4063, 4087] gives 1.81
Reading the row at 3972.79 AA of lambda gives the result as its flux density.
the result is 0.768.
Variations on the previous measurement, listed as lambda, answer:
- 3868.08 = 1.55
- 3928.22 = 1.15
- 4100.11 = 1.82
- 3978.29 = 1.63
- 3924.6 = 1.6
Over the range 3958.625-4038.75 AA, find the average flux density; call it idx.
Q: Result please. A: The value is 1.92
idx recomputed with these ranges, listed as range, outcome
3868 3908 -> 1.45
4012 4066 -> 2.22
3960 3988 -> 1.35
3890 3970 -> 1.46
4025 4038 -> 2.15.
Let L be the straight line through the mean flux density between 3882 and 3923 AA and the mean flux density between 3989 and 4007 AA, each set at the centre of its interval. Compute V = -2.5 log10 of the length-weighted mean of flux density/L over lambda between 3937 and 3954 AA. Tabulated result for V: 0.21 mag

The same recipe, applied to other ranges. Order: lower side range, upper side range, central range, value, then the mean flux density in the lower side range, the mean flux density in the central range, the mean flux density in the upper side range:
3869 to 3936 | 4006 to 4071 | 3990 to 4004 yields -0.087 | 1.46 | 2.16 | 2.22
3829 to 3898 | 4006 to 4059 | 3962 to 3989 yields 0.377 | 1.33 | 1.36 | 2.21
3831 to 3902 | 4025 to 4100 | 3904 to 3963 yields 0.077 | 1.35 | 1.53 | 2.22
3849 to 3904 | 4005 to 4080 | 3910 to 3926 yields -0.070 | 1.43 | 1.74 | 2.24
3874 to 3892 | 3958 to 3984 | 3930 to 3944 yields 0.194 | 1.32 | 1.08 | 1.28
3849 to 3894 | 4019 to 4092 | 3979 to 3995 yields -0.070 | 1.4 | 2.08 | 2.27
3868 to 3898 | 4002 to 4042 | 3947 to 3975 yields 0.365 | 1.38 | 1.33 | 2.26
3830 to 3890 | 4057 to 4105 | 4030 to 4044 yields -0.048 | 1.31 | 2.13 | 2.23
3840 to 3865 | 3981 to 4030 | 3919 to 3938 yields 0.360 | 1.41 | 1.3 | 2.22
